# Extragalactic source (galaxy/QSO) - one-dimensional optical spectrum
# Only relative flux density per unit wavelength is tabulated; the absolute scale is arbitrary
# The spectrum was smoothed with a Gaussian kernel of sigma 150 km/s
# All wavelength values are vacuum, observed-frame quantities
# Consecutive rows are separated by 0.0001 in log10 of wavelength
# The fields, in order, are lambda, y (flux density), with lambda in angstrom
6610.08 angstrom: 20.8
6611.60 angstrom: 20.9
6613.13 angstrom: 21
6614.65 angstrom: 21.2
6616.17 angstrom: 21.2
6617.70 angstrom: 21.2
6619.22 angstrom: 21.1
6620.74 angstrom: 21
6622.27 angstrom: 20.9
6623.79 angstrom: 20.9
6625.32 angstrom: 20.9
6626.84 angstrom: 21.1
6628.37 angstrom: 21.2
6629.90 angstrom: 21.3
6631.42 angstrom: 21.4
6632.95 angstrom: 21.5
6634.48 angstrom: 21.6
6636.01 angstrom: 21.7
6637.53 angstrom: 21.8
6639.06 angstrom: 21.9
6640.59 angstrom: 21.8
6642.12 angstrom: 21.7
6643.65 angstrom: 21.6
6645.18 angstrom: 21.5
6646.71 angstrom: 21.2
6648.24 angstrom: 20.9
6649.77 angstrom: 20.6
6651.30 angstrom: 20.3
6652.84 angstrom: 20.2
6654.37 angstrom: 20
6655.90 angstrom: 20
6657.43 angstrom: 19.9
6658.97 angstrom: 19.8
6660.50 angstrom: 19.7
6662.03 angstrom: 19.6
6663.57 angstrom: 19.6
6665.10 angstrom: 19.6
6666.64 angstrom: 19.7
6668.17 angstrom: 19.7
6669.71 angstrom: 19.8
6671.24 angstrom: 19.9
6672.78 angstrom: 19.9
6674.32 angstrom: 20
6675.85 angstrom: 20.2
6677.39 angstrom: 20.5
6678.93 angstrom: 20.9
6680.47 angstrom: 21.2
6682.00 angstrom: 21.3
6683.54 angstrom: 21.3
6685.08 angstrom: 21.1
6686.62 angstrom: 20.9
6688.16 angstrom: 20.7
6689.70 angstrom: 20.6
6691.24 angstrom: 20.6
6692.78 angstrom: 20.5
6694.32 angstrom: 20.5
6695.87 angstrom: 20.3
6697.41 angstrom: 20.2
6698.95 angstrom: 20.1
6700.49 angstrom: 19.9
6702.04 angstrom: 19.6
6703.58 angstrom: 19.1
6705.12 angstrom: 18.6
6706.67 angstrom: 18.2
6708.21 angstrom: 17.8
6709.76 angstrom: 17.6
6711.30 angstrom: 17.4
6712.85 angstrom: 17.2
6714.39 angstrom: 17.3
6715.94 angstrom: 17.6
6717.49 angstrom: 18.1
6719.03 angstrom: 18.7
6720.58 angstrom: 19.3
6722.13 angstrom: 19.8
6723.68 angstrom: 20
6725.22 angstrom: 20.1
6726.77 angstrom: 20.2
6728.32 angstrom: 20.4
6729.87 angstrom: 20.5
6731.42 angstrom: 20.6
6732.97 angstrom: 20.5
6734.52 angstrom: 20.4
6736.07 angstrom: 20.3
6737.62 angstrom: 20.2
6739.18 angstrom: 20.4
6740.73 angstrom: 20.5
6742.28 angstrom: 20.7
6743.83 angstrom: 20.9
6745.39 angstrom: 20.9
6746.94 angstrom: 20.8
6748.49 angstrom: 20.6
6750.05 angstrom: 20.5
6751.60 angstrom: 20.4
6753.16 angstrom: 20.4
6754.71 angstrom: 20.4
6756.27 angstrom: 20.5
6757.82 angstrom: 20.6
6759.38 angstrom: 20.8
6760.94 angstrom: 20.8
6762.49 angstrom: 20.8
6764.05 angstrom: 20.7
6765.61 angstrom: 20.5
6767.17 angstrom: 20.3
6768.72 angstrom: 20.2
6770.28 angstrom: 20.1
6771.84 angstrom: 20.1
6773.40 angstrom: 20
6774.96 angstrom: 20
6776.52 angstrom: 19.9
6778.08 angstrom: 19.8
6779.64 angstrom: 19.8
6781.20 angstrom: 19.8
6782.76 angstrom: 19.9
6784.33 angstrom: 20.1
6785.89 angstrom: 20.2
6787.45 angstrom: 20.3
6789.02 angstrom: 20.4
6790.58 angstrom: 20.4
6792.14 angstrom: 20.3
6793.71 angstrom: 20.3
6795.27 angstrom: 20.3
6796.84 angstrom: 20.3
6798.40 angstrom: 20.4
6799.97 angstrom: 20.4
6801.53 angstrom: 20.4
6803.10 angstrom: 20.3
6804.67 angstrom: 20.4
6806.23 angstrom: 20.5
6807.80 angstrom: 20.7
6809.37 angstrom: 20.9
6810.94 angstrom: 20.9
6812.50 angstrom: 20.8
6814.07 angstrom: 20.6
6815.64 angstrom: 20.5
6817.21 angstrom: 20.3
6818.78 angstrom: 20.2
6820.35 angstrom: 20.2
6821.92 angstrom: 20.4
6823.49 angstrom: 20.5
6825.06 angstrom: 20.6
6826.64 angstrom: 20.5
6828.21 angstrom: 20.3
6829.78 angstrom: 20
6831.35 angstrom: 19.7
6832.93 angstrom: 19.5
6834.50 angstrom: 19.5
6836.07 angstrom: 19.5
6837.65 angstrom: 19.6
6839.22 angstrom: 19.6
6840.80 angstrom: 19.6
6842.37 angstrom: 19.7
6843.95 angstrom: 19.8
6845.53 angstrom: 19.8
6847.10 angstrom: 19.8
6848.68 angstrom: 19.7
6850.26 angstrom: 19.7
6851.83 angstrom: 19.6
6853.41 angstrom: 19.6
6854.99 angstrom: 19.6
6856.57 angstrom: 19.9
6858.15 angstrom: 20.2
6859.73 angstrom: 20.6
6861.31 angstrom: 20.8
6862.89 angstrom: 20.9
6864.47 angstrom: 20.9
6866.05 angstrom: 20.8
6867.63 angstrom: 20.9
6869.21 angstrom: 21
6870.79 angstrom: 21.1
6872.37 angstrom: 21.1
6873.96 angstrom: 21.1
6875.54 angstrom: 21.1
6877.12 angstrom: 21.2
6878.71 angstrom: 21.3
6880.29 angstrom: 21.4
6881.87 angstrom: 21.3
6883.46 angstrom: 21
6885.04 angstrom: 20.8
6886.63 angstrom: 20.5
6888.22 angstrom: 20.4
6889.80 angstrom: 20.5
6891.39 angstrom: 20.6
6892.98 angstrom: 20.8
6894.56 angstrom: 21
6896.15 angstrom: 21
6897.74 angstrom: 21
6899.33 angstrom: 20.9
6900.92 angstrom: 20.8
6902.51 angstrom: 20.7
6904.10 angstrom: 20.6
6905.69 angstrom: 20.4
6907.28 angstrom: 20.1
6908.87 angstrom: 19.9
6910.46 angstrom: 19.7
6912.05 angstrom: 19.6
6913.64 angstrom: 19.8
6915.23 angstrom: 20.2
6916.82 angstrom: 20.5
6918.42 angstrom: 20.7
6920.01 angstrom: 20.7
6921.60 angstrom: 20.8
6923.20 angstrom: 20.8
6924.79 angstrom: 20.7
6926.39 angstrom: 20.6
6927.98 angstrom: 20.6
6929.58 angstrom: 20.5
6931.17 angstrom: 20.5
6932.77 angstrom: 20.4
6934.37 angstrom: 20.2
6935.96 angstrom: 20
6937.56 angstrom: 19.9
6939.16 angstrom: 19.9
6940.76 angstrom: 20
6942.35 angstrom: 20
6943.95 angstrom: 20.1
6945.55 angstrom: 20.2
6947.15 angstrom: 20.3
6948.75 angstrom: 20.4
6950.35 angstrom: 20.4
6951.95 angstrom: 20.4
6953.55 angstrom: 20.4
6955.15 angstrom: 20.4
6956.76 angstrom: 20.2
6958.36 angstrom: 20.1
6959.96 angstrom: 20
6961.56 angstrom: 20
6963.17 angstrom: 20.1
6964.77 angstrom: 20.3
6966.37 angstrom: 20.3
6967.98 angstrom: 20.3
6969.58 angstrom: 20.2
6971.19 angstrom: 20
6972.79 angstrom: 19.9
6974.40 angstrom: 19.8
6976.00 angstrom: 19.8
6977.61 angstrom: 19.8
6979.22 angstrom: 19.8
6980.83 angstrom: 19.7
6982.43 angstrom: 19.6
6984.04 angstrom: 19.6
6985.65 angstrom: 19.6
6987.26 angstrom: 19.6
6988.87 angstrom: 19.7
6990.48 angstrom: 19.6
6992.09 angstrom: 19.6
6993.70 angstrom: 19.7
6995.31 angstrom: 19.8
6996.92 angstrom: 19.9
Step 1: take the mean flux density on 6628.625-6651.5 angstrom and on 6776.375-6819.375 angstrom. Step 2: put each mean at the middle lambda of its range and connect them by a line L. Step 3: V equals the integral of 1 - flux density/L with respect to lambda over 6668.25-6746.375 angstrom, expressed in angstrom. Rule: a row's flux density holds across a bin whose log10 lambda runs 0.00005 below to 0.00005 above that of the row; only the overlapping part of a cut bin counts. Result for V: 4.0 angstrom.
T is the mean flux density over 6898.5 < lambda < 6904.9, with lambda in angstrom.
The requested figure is 20.7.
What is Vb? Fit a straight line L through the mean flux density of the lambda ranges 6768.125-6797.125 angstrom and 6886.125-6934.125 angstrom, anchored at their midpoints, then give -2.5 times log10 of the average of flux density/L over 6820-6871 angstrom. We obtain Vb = 0.01 mag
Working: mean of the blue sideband 20.1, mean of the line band 20.1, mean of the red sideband 20.5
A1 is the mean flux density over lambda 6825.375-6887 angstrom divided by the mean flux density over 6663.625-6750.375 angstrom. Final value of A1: 1.0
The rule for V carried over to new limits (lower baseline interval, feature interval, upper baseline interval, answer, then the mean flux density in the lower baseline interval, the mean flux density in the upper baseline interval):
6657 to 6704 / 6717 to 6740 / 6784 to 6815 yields 0.37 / 20.2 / 20.5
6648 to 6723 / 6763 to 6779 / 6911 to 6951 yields -0.20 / 19.7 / 20.3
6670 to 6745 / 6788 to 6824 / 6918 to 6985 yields -0.83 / 19.8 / 20.2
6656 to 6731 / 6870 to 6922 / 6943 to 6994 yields -2.00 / 19.7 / 20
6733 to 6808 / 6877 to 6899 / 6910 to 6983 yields -0.71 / 20.4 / 20.2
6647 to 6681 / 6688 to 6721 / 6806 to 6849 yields 1.73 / 20.1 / 20.1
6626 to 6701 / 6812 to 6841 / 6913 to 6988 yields 0.39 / 20.6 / 20.2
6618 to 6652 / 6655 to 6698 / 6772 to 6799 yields 1.37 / 21.3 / 20.1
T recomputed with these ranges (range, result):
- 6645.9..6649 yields 21.1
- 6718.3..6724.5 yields 19.5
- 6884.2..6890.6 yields 20.6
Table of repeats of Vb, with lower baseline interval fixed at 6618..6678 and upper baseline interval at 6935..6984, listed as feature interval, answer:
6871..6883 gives -0.051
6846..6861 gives 0.021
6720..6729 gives 0.029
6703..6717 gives 0.153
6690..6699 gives 0.010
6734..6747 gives -0.003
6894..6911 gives -0.020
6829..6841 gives 0.038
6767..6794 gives 0.017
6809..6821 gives -0.011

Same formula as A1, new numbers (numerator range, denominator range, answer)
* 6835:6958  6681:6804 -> 1.02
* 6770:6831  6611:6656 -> 0.96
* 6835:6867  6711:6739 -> 1.03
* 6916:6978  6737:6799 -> 1.00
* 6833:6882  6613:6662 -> 0.97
